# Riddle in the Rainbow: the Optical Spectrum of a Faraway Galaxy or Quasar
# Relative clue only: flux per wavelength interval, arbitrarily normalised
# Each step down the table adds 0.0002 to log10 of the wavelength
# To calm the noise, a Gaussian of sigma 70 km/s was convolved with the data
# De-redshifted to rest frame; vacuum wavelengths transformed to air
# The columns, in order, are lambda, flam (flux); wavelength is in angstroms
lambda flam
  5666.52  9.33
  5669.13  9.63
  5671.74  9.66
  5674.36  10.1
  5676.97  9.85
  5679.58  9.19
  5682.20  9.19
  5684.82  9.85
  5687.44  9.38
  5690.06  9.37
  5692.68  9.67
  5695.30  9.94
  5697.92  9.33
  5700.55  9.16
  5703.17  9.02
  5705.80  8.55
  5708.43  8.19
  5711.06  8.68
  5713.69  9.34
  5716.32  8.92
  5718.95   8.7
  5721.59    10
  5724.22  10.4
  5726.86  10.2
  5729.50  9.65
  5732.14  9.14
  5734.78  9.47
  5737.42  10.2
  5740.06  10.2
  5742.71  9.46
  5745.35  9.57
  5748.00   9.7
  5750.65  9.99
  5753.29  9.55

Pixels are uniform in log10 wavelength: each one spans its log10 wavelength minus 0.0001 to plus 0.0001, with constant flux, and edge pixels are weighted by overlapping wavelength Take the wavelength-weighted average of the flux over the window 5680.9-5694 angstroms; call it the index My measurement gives 9.49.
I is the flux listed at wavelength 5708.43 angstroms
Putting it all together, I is 8.19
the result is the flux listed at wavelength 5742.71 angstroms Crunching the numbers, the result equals 9.46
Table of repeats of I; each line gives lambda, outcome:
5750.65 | 9.99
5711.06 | 8.68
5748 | 9.7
